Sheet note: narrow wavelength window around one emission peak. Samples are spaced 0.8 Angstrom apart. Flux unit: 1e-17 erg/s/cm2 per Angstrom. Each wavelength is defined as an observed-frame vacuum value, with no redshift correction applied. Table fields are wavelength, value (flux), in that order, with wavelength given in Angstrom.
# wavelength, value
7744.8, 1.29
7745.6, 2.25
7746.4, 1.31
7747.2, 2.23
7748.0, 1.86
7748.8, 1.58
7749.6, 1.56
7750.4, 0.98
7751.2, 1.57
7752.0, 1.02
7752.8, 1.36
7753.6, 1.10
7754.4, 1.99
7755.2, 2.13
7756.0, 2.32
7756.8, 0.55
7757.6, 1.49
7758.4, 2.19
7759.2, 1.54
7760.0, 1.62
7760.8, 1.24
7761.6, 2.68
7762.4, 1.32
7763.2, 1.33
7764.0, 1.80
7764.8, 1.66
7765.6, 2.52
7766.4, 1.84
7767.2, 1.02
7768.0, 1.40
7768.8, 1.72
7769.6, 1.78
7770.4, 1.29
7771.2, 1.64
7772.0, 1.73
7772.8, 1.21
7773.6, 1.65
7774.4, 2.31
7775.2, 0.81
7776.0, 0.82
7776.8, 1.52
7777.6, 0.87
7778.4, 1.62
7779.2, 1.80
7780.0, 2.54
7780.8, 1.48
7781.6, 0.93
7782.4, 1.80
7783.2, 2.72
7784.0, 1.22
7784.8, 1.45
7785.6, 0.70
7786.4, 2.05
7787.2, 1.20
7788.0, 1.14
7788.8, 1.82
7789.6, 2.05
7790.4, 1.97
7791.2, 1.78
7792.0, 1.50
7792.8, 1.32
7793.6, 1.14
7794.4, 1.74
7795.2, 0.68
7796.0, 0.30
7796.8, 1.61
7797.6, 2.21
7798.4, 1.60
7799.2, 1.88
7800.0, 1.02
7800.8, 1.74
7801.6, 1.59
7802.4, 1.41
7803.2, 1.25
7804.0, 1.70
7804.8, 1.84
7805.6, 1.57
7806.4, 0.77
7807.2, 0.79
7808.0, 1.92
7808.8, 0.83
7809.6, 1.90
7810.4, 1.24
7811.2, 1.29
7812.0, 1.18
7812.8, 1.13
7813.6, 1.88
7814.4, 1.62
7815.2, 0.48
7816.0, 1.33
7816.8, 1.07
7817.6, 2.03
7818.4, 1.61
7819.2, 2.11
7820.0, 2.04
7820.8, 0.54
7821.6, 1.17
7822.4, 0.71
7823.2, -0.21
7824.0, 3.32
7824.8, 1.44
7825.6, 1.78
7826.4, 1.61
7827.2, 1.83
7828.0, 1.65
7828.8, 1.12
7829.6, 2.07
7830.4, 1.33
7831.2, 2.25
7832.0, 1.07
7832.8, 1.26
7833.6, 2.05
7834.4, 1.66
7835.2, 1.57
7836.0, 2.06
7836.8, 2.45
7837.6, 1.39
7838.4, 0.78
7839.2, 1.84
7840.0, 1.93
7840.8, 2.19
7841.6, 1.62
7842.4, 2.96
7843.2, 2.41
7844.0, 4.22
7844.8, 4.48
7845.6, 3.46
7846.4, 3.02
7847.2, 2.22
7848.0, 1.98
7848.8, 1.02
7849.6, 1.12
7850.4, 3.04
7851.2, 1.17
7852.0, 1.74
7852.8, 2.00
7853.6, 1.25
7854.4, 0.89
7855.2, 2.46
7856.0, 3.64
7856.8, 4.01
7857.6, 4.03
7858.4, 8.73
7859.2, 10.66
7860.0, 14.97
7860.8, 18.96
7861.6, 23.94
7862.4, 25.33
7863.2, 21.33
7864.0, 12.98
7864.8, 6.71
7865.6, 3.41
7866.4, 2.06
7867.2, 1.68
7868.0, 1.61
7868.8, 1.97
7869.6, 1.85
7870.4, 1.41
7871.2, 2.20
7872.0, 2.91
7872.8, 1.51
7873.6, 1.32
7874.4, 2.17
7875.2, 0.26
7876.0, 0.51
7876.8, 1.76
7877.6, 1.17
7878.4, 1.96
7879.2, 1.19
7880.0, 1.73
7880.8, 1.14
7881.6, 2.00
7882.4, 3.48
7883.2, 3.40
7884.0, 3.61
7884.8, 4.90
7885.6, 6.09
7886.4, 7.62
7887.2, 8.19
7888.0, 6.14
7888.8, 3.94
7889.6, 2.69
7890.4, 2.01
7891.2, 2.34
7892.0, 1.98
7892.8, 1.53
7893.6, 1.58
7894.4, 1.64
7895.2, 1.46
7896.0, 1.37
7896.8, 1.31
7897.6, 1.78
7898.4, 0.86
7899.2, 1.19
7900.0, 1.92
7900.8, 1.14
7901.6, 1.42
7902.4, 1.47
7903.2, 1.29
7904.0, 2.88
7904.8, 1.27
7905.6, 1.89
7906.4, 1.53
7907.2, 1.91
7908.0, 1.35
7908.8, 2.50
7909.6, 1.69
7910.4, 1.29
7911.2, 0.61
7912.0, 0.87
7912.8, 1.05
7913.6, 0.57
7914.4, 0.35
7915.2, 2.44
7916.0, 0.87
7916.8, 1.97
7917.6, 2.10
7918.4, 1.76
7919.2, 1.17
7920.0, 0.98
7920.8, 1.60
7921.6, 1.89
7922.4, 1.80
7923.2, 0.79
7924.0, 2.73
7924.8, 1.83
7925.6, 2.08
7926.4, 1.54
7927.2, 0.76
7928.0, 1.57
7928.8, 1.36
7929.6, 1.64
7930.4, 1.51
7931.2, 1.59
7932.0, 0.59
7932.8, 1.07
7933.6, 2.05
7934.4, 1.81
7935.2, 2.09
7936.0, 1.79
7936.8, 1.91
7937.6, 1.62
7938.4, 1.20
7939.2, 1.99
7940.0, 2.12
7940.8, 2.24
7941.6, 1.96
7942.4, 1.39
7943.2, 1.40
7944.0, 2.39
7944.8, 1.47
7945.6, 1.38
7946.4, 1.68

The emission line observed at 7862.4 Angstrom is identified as H-alpha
